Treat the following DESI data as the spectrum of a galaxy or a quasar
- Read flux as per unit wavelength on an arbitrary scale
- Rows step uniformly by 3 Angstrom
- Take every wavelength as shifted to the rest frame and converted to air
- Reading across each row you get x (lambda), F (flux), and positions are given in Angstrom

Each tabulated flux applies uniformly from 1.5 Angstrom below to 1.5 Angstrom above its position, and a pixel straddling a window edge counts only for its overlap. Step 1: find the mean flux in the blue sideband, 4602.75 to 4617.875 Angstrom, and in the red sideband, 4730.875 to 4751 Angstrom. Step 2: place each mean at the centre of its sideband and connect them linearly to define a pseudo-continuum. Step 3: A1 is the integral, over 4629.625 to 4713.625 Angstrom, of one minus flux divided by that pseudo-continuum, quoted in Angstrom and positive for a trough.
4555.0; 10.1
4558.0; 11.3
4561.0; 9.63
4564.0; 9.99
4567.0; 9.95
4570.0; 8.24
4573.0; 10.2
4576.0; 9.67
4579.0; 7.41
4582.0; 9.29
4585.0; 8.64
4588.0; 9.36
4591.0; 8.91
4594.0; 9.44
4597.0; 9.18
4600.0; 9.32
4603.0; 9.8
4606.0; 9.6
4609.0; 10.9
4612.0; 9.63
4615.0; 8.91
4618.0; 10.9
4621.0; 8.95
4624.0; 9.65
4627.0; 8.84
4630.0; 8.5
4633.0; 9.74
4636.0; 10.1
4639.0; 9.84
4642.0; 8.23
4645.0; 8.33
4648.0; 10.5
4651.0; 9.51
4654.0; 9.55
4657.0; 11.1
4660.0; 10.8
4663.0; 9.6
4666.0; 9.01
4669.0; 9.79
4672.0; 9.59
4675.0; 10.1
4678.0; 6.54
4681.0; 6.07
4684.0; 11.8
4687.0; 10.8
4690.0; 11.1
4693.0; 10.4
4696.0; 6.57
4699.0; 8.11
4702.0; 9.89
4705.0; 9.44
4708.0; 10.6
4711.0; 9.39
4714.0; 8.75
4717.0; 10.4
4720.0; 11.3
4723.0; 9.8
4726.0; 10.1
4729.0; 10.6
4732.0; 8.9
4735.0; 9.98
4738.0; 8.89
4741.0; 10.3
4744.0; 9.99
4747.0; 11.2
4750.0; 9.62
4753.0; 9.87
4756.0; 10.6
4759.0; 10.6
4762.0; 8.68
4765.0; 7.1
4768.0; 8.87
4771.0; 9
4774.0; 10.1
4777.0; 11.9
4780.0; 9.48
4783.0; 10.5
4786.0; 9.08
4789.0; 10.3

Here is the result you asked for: 3.39 Angstrom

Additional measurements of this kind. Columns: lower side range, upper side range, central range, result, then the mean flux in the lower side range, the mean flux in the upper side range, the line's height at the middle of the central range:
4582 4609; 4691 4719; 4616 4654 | -0.2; 9.37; 9.35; 9.36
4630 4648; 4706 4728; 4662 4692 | 0.6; 9.29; 10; 9.66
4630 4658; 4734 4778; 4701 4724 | -0.6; 9.57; 9.75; 9.68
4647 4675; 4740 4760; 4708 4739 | 1.0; 9.94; 10.3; 10.2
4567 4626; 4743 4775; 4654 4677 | -1.0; 9.38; 9.59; 9.47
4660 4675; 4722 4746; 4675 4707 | 2.0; 9.69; 9.85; 9.74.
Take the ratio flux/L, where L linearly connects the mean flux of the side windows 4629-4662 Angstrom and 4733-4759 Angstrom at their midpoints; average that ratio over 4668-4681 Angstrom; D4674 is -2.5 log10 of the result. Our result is 0.14 mag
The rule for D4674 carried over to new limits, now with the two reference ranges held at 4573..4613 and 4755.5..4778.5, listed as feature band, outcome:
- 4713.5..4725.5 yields -0.07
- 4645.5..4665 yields -0.07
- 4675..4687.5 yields 0.08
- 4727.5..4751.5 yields -0.05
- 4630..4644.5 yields 0.01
